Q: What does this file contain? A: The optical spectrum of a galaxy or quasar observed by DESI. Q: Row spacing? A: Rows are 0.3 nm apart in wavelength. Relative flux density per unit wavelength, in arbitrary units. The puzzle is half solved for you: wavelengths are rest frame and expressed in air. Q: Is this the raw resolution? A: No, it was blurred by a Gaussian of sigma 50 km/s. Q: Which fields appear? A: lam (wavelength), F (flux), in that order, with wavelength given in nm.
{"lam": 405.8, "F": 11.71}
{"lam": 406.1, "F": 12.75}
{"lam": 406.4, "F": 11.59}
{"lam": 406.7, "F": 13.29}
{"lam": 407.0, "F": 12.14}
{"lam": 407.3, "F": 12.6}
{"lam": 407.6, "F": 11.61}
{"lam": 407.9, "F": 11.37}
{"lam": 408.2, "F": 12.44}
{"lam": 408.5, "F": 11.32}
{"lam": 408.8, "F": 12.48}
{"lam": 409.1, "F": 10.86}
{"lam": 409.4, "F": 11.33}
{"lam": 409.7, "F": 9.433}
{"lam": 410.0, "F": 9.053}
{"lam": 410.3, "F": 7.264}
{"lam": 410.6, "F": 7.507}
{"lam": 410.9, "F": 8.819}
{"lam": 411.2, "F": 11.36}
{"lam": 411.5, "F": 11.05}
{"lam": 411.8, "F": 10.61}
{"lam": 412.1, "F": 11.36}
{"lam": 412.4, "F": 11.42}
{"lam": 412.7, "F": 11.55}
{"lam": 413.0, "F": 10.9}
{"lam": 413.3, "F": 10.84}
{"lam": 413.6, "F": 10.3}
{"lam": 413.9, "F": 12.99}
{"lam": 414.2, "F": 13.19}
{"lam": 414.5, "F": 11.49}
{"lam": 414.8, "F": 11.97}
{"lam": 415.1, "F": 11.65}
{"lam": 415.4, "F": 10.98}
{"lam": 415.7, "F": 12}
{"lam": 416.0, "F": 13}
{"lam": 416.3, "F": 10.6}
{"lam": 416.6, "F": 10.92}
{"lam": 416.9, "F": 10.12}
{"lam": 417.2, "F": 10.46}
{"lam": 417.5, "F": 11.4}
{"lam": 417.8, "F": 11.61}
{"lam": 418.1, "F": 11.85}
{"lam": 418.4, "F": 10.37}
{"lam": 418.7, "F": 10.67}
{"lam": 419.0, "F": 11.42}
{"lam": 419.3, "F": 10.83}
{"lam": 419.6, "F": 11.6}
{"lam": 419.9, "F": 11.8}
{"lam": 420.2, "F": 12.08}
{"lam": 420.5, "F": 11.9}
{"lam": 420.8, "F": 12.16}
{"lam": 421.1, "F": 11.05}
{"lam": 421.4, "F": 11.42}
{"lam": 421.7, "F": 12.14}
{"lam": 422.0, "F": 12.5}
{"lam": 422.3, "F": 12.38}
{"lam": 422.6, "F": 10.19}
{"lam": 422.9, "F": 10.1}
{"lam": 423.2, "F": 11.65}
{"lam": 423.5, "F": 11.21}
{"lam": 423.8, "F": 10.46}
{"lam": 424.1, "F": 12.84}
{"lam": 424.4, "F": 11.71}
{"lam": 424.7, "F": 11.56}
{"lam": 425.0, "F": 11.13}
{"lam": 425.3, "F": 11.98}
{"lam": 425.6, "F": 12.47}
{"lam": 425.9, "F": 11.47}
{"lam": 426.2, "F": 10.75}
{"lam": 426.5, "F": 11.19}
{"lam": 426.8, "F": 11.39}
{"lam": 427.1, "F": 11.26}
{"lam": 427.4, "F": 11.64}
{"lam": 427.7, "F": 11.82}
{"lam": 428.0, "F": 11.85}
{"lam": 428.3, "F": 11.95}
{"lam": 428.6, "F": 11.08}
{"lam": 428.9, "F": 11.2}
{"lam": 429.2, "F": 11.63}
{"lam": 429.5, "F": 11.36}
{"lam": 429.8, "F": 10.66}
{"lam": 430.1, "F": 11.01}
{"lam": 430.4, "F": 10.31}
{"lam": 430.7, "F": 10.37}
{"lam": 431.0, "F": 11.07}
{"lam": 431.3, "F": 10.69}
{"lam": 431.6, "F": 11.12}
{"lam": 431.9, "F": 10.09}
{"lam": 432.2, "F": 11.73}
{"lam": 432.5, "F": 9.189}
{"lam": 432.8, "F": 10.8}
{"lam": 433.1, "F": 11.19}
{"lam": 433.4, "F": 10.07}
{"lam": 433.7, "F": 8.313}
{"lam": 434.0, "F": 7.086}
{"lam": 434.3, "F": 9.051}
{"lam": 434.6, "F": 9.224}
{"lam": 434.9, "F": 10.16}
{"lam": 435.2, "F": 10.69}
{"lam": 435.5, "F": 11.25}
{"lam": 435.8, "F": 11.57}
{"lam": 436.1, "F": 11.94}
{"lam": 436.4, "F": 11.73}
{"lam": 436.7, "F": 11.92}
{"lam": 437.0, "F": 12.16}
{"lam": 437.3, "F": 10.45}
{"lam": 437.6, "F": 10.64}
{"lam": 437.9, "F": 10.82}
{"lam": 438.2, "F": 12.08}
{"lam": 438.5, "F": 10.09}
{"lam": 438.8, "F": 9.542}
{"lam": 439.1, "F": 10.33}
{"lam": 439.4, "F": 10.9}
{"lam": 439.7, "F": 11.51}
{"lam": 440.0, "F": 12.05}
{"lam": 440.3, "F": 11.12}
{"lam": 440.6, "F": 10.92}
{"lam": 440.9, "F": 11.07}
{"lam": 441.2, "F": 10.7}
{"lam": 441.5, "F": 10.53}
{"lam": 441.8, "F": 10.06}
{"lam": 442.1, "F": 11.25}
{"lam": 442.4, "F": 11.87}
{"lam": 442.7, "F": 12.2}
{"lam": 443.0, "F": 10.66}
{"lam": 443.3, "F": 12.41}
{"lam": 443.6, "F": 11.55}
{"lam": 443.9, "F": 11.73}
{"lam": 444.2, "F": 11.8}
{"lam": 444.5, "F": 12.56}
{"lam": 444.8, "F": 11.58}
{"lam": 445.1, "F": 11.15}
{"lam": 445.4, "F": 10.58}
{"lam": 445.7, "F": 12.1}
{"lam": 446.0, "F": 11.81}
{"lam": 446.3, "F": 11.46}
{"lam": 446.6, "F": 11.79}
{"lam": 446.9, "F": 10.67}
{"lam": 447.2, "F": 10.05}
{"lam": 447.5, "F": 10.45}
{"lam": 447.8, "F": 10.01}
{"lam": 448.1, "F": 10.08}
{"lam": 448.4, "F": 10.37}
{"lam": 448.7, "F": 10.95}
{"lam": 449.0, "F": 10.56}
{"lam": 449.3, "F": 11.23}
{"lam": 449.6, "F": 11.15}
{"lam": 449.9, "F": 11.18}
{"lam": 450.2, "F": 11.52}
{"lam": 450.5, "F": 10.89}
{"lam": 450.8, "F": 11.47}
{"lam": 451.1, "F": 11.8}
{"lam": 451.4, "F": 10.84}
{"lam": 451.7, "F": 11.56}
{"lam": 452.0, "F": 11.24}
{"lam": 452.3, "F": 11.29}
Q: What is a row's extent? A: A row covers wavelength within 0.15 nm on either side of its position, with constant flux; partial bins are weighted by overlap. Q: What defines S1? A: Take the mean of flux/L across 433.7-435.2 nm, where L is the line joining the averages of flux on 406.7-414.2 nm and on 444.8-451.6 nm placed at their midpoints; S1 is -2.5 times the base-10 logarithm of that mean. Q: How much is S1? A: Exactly 0.22 mag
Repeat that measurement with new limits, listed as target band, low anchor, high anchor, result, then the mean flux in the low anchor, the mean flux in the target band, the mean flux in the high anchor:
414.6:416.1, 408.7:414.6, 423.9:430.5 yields -0.10 mag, 10.7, 11.9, 11.5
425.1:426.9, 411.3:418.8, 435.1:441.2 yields -0.03 mag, 11.3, 11.5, 11.1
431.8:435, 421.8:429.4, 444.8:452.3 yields 0.17 mag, 11.5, 9.71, 11.1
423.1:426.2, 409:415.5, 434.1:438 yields -0.08 mag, 10.7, 11.6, 10.8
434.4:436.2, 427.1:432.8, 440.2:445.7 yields 0.04 mag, 11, 10.7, 11.3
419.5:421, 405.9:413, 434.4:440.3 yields -0.08 mag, 11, 11.9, 11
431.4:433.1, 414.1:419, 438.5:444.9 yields 0.06 mag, 11.4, 10.6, 11.2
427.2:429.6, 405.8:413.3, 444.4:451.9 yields -0.05 mag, 11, 11.6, 11.1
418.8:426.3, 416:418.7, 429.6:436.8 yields -0.07 mag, 11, 11.6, 10.5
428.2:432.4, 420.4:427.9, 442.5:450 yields 0.04 mag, 11.5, 11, 11.2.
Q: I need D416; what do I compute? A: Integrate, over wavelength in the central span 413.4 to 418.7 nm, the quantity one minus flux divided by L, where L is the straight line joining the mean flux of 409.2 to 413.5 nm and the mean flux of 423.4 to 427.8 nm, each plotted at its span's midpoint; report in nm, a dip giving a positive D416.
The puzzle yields -0.406 nm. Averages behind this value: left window 10.2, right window 11.5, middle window 11.4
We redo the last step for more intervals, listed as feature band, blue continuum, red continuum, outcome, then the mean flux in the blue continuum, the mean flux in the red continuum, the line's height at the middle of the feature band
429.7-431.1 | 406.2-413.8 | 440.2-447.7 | 0.06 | 10.9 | 11.3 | 11.1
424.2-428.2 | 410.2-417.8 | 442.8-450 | -0.19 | 11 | 11.2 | 11.1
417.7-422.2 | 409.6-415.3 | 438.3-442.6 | -0.35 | 10.7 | 10.9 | 10.7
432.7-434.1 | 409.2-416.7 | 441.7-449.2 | 0.19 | 10.9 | 11.2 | 11.1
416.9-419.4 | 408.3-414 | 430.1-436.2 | -0.13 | 10.5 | 10.3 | 10.5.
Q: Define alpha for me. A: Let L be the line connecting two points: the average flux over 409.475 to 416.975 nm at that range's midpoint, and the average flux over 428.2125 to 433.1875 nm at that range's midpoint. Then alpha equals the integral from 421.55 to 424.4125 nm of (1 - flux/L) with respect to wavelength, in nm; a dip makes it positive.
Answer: -0.170 nm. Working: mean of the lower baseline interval 10.8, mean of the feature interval 11.5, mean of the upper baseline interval 10.9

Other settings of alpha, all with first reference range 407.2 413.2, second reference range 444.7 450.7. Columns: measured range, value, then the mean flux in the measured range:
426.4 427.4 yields -0.05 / 11.3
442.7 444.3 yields -0.11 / 11.7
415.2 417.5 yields -0.09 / 11.2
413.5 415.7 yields -0.23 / 11.8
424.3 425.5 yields -0.09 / 11.6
